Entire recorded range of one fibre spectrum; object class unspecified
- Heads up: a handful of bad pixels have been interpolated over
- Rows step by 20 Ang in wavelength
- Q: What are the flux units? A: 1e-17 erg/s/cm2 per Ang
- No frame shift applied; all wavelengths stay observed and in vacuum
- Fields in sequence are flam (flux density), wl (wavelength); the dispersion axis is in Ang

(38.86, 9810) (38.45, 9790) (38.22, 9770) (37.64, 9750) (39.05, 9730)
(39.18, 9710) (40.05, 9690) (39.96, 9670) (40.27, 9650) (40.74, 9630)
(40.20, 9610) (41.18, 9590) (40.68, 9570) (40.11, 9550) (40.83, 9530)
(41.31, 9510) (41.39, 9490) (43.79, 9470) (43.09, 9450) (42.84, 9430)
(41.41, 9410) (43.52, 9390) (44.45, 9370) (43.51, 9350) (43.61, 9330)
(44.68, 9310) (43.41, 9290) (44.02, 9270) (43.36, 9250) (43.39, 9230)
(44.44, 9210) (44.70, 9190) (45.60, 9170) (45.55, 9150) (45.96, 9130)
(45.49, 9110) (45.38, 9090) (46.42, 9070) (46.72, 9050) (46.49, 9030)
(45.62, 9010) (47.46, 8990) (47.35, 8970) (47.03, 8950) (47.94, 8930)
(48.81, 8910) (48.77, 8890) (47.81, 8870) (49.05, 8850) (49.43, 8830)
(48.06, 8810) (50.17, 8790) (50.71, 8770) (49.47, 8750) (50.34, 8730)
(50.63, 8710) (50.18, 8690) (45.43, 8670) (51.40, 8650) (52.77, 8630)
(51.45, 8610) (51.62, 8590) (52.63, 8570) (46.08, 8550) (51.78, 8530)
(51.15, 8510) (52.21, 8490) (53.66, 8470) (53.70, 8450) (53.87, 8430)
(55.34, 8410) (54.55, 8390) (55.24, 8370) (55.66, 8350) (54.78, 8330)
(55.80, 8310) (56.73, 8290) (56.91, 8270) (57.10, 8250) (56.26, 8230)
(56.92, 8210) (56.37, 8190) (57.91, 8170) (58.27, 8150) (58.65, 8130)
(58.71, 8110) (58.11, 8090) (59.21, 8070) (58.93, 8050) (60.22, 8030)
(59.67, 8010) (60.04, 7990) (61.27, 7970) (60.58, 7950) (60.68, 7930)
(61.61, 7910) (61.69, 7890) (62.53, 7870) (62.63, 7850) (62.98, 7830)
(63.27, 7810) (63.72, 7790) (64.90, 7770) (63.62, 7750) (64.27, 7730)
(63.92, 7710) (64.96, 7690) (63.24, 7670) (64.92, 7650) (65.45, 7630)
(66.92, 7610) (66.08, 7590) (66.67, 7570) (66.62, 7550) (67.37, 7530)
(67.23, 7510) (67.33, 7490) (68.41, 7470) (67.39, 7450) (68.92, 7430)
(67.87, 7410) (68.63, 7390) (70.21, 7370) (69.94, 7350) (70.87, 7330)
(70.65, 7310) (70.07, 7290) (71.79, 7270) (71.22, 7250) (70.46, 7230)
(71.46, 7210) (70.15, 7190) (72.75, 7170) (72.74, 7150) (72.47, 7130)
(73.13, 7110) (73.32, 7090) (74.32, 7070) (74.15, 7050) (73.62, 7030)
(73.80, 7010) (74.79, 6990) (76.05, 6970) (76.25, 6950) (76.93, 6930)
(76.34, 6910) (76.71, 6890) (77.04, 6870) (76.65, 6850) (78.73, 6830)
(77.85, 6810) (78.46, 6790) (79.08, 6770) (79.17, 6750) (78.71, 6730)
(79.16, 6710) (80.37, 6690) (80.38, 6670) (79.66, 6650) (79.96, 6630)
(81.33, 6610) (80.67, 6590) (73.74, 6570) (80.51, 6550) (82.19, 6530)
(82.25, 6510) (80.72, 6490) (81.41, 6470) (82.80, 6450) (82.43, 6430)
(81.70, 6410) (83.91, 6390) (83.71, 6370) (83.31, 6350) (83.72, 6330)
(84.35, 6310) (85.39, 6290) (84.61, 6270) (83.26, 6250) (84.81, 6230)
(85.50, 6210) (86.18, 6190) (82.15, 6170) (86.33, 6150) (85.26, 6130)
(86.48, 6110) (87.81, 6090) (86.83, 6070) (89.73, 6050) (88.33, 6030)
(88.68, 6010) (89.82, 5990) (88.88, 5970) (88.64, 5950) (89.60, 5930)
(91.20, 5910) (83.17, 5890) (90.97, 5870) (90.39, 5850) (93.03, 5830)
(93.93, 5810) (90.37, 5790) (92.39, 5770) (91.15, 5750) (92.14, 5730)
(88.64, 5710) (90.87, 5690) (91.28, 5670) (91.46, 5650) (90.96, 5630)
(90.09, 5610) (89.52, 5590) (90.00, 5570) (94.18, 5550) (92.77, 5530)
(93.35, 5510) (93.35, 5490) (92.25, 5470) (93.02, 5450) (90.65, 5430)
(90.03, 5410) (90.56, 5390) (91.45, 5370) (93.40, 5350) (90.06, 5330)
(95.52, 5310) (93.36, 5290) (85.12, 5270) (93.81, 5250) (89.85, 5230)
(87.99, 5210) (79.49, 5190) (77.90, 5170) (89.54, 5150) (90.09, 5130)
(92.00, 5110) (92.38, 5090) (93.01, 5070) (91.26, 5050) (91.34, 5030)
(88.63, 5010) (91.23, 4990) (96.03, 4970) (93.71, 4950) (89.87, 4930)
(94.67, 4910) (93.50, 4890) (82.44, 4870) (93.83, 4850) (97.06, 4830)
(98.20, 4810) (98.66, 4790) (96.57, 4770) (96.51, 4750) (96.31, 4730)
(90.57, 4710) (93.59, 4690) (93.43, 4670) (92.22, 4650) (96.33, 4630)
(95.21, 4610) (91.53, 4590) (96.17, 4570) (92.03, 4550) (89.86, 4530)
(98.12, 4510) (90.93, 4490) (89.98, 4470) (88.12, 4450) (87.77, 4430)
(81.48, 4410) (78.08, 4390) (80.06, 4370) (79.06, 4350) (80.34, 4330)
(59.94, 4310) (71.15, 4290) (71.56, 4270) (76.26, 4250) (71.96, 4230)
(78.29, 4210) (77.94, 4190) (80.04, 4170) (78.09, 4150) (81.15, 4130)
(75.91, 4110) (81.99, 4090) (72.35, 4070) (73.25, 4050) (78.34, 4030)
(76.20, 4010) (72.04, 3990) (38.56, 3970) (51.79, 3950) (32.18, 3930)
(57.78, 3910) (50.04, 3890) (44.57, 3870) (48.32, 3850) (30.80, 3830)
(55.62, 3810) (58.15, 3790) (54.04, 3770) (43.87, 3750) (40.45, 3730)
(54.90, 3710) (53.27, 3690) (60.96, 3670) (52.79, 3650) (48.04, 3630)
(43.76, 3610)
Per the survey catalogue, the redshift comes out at 0.000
